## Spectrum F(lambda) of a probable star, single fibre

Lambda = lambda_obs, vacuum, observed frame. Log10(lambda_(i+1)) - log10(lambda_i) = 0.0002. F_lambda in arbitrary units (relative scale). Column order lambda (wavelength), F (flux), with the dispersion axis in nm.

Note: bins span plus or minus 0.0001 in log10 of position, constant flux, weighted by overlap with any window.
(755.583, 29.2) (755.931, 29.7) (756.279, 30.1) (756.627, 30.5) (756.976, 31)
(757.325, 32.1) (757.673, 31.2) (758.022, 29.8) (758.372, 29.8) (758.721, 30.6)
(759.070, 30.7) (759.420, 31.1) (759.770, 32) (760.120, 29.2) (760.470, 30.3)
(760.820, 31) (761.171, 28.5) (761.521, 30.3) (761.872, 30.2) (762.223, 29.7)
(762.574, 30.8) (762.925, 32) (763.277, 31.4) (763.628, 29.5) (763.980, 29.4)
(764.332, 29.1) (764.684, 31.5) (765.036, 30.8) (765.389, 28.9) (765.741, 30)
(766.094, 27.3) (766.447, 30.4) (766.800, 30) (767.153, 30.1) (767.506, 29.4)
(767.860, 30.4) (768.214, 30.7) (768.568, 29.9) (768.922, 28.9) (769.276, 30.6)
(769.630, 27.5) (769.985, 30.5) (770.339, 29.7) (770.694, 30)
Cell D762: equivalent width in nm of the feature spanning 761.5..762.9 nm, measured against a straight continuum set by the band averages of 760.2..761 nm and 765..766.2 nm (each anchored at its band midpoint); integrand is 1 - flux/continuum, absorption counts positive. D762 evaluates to -0.02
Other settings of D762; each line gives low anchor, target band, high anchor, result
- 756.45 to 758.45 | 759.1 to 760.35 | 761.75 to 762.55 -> -0.01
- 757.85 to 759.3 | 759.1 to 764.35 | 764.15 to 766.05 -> -0.05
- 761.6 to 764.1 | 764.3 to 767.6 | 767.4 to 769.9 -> 0.03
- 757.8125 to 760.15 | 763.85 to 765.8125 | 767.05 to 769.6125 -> 0.01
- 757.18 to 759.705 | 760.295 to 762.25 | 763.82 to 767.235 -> 0.02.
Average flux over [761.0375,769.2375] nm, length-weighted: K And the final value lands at 30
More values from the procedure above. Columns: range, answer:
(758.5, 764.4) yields 30.4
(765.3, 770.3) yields 29.6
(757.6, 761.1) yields 30.5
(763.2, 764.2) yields 29.9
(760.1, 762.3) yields 29.9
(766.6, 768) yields 30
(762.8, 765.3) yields 30.4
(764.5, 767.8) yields 29.8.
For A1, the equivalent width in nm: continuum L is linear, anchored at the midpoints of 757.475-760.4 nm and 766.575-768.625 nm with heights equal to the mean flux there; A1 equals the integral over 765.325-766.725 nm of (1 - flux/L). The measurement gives 0.04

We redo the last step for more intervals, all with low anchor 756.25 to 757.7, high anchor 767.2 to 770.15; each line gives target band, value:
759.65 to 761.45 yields 0.03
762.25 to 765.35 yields -0.02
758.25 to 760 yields 0.00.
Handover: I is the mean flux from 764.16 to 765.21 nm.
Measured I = 30.5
